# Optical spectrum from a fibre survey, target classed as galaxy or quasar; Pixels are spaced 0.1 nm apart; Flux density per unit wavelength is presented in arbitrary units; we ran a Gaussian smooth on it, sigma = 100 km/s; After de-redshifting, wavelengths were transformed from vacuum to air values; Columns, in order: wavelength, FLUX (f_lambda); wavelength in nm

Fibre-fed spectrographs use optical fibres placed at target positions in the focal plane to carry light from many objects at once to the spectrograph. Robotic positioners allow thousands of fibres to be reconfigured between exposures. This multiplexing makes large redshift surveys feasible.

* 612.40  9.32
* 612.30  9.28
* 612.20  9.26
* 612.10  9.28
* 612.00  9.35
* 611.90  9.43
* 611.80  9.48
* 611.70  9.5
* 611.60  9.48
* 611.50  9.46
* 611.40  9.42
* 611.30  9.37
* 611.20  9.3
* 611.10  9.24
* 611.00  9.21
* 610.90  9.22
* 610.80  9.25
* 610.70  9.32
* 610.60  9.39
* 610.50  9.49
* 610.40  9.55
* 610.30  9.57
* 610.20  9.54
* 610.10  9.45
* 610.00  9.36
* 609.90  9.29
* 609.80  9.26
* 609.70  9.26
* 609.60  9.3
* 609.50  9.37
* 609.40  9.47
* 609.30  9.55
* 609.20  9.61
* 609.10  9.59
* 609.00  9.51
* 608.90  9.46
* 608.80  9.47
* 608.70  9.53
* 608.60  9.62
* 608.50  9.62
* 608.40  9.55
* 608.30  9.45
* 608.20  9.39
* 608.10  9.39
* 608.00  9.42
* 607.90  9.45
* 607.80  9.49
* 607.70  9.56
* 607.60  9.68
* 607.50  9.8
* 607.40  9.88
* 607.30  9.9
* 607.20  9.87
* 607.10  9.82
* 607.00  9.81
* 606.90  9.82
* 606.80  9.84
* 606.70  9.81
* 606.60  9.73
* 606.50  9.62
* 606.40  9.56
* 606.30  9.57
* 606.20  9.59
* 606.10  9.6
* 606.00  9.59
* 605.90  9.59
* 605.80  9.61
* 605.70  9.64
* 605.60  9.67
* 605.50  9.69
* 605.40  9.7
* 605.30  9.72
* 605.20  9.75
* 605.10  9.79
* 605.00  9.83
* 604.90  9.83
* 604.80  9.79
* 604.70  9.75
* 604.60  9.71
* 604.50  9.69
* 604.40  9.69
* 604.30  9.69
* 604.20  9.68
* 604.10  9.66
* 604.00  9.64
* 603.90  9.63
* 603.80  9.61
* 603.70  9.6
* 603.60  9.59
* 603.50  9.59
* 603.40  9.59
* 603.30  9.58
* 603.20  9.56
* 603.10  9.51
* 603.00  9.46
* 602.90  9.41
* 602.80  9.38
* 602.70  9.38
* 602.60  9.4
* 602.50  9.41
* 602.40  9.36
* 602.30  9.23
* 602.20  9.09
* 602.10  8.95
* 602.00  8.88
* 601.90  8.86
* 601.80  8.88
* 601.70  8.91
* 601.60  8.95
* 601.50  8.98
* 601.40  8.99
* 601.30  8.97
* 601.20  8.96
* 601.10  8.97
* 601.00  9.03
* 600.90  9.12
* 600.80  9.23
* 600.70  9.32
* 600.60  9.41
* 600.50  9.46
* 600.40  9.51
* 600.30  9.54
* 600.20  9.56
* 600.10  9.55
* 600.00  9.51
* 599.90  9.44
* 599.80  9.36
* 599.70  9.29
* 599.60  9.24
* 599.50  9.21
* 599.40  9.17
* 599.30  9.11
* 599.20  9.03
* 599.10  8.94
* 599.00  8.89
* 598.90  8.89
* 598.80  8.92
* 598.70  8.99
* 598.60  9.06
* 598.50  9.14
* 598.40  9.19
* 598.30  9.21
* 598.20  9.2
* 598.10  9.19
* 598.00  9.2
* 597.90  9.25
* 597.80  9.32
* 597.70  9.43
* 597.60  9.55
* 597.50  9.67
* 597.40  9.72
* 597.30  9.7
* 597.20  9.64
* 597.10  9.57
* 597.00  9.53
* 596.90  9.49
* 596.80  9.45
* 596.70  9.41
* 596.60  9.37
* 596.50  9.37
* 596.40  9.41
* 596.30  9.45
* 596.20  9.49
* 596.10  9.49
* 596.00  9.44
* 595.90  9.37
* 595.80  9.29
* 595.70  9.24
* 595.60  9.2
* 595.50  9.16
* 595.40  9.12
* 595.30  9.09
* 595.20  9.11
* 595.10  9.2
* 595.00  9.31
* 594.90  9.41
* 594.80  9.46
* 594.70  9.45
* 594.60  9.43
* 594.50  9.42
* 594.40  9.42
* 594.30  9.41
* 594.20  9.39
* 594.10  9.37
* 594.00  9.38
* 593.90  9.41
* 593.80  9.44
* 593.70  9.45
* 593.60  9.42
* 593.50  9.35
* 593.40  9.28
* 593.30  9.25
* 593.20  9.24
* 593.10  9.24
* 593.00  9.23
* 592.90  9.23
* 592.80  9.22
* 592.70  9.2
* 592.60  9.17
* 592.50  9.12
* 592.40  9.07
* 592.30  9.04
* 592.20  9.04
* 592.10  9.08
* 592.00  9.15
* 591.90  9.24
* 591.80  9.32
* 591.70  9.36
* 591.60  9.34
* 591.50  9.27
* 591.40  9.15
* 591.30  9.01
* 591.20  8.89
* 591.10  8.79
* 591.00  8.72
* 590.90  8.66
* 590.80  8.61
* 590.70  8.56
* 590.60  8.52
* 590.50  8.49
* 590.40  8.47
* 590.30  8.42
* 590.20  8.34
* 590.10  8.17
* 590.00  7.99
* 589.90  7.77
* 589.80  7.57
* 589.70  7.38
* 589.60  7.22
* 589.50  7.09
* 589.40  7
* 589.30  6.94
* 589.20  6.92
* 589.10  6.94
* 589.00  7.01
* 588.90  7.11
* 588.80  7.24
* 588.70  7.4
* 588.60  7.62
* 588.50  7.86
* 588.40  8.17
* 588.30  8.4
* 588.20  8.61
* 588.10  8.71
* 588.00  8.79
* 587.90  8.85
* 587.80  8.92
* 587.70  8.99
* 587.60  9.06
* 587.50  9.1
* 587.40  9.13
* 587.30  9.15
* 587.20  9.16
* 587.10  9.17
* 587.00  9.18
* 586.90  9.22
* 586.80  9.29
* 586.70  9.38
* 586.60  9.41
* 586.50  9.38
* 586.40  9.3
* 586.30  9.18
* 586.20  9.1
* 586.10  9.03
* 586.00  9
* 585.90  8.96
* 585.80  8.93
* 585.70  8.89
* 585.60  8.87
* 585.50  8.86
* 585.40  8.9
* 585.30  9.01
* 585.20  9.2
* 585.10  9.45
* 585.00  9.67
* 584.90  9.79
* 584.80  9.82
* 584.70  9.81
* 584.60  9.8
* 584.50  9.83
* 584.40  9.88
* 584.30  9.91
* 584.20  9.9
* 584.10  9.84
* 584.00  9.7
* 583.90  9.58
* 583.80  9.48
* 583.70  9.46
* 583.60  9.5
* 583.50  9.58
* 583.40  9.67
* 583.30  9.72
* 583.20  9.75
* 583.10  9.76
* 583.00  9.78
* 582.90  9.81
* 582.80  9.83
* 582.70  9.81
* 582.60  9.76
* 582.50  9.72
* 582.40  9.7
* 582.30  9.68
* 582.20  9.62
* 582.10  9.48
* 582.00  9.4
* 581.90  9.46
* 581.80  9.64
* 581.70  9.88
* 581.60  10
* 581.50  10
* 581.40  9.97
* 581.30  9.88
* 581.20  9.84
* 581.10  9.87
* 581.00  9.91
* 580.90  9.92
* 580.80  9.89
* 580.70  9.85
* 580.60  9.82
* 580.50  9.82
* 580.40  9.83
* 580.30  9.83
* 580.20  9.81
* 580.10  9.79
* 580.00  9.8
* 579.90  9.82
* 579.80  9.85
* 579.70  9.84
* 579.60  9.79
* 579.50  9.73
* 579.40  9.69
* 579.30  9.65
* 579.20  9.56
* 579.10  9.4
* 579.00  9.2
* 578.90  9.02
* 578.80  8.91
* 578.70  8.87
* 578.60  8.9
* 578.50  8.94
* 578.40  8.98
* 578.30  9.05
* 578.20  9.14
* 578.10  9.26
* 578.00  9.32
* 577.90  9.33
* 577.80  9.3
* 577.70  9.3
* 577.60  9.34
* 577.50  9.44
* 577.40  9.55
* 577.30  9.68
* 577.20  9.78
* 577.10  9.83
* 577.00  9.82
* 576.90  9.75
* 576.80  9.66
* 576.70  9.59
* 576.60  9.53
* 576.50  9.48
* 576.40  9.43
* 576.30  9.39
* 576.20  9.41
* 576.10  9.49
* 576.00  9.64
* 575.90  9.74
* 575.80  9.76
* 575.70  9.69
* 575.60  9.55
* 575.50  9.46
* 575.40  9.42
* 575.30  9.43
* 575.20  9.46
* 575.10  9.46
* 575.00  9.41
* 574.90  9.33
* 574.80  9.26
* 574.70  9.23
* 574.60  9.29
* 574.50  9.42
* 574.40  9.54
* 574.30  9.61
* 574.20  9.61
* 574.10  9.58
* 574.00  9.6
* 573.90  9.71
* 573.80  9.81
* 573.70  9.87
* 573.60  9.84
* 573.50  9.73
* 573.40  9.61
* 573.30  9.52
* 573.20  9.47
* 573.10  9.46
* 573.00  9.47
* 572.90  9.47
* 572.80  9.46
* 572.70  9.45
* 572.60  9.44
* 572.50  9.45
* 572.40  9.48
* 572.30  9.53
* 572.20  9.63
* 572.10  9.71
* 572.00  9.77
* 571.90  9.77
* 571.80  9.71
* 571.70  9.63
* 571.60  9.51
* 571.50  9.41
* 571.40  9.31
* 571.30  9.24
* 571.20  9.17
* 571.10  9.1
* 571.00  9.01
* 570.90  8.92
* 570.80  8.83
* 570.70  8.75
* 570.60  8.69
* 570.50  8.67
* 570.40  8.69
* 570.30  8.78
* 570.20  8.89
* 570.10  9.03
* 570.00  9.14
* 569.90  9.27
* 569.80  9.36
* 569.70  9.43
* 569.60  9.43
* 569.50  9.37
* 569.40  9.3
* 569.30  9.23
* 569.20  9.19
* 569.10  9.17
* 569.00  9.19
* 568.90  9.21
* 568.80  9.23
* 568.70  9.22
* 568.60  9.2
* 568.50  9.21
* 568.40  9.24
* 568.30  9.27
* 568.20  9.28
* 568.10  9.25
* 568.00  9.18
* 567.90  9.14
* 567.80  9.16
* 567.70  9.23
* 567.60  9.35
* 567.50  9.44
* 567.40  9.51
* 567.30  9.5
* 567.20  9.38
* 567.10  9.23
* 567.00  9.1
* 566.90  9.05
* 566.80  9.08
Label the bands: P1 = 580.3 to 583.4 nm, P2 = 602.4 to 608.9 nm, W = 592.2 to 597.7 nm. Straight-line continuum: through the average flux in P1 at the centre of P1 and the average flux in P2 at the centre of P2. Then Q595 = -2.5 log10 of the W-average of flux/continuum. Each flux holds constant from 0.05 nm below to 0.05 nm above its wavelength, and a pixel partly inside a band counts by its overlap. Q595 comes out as 0.04 mag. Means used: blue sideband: 9.78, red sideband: 9.63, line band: 9.36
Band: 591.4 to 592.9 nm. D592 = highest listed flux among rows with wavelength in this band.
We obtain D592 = 9.36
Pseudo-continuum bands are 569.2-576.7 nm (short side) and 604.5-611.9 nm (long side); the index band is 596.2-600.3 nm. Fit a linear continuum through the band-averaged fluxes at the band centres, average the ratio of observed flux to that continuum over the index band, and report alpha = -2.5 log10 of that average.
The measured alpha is 0.02 mag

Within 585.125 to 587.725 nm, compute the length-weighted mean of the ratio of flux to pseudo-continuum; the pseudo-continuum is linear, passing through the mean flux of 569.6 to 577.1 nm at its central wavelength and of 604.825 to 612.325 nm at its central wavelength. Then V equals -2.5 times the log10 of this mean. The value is 0.041 mag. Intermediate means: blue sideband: 9.42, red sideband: 9.54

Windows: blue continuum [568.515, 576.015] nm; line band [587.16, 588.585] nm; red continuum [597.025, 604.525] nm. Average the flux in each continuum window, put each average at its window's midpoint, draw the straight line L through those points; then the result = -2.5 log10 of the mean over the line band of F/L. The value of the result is 0.07 mag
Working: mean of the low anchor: 9.38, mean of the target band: 8.75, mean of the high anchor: 9.31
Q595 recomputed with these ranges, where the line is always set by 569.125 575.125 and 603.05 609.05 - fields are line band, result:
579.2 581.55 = -0.04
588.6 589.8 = 0.31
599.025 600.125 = 0.04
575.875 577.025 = -0.02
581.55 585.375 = -0.02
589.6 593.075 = 0.09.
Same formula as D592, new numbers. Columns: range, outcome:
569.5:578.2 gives 9.87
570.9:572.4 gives 9.77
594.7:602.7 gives 9.72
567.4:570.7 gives 9.44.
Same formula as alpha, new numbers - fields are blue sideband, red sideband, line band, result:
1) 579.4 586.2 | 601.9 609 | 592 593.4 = 0.052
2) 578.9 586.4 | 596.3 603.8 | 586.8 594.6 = 0.093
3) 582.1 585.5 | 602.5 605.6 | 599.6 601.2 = 0.034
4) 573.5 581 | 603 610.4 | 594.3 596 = 0.032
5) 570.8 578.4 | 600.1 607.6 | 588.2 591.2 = 0.203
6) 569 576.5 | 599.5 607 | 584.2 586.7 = 0.009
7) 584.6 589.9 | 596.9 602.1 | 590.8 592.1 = -0.029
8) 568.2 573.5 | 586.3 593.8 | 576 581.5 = -0.062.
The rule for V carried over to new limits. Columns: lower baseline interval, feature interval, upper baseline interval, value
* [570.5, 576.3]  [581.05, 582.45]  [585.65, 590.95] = -0.10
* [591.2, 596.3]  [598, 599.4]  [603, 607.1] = 0.04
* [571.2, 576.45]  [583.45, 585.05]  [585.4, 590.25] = -0.12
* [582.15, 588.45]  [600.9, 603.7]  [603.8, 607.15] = 0.05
